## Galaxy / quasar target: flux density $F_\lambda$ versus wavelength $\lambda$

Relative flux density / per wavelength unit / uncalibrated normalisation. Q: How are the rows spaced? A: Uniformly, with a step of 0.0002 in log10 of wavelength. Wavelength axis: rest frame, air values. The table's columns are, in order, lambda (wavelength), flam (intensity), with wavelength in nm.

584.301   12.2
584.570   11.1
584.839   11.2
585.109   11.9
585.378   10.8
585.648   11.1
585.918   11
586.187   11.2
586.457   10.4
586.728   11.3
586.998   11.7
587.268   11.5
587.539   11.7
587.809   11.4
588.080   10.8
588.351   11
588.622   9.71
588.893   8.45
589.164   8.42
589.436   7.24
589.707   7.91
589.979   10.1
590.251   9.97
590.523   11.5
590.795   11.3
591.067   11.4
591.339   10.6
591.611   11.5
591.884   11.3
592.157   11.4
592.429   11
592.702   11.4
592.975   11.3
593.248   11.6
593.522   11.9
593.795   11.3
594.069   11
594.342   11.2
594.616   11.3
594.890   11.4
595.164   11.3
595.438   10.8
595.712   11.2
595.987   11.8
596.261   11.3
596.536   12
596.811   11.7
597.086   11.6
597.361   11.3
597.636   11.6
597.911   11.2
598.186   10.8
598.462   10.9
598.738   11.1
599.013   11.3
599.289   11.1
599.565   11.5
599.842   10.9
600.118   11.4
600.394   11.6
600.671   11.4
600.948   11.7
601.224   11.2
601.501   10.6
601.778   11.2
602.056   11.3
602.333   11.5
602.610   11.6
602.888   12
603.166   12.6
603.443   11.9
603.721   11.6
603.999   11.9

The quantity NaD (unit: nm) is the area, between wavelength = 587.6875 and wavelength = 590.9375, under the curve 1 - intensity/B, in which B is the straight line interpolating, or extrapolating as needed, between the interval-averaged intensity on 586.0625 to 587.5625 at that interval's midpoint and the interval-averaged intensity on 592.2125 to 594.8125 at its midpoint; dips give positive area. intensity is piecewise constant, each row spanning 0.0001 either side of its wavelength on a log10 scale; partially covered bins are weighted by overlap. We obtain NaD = 0.43 nm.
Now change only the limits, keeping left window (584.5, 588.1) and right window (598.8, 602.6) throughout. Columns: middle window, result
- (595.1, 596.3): 0.000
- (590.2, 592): 0.020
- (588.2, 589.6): 0.285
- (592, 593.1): -0.001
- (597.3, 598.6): 0.015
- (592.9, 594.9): -0.019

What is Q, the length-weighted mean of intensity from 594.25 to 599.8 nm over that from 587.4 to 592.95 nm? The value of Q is 1.1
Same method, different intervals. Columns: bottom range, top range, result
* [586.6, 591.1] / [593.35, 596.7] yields 1.11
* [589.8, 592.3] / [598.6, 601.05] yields 1.03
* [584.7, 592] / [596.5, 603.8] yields 1.08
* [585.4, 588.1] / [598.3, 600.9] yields 1.00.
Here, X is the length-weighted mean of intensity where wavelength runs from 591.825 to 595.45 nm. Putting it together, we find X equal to 11.3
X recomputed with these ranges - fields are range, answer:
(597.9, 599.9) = 11.1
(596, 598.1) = 11.5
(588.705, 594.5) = 10.6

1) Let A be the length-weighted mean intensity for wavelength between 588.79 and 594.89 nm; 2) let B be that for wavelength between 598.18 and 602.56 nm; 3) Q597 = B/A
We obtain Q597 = 1.06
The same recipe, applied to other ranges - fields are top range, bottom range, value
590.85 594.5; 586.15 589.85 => 1.11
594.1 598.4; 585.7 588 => 1.01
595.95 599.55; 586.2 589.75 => 1.11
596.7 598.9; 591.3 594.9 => 1.00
